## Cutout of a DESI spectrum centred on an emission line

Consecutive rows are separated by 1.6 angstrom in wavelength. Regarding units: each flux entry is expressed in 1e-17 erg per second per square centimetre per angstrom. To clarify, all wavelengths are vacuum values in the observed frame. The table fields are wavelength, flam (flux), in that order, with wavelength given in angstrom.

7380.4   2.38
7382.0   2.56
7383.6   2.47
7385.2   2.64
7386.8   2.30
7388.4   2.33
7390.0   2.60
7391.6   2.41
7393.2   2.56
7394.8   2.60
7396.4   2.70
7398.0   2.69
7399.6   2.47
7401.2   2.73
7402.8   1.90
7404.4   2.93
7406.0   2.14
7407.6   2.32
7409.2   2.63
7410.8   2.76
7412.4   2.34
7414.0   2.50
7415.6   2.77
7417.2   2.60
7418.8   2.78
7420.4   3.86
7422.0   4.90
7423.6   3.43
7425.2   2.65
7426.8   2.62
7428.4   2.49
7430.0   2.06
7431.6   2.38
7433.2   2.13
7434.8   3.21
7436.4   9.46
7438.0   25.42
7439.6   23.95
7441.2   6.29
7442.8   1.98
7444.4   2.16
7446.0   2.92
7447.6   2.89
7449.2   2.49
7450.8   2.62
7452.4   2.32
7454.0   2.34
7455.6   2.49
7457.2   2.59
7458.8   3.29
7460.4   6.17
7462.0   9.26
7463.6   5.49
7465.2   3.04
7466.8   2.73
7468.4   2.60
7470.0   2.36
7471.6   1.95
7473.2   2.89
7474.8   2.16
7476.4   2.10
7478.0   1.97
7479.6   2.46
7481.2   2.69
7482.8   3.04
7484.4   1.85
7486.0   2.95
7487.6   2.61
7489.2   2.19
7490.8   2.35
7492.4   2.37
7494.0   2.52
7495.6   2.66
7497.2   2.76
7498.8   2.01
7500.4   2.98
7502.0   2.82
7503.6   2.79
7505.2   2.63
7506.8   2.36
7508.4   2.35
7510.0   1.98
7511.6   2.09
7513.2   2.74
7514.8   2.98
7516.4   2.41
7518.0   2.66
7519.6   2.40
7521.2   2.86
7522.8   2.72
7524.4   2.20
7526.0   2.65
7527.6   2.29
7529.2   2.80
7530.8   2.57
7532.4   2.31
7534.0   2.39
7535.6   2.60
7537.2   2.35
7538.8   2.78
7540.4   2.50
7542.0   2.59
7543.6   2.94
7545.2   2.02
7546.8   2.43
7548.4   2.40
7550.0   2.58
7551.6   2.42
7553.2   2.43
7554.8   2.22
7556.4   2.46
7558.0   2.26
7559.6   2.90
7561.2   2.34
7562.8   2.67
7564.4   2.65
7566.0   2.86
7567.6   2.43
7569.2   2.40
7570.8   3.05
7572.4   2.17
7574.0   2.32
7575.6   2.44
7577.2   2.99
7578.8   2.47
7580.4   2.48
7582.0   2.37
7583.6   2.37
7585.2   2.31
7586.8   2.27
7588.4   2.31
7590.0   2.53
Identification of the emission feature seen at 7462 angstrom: [N II]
